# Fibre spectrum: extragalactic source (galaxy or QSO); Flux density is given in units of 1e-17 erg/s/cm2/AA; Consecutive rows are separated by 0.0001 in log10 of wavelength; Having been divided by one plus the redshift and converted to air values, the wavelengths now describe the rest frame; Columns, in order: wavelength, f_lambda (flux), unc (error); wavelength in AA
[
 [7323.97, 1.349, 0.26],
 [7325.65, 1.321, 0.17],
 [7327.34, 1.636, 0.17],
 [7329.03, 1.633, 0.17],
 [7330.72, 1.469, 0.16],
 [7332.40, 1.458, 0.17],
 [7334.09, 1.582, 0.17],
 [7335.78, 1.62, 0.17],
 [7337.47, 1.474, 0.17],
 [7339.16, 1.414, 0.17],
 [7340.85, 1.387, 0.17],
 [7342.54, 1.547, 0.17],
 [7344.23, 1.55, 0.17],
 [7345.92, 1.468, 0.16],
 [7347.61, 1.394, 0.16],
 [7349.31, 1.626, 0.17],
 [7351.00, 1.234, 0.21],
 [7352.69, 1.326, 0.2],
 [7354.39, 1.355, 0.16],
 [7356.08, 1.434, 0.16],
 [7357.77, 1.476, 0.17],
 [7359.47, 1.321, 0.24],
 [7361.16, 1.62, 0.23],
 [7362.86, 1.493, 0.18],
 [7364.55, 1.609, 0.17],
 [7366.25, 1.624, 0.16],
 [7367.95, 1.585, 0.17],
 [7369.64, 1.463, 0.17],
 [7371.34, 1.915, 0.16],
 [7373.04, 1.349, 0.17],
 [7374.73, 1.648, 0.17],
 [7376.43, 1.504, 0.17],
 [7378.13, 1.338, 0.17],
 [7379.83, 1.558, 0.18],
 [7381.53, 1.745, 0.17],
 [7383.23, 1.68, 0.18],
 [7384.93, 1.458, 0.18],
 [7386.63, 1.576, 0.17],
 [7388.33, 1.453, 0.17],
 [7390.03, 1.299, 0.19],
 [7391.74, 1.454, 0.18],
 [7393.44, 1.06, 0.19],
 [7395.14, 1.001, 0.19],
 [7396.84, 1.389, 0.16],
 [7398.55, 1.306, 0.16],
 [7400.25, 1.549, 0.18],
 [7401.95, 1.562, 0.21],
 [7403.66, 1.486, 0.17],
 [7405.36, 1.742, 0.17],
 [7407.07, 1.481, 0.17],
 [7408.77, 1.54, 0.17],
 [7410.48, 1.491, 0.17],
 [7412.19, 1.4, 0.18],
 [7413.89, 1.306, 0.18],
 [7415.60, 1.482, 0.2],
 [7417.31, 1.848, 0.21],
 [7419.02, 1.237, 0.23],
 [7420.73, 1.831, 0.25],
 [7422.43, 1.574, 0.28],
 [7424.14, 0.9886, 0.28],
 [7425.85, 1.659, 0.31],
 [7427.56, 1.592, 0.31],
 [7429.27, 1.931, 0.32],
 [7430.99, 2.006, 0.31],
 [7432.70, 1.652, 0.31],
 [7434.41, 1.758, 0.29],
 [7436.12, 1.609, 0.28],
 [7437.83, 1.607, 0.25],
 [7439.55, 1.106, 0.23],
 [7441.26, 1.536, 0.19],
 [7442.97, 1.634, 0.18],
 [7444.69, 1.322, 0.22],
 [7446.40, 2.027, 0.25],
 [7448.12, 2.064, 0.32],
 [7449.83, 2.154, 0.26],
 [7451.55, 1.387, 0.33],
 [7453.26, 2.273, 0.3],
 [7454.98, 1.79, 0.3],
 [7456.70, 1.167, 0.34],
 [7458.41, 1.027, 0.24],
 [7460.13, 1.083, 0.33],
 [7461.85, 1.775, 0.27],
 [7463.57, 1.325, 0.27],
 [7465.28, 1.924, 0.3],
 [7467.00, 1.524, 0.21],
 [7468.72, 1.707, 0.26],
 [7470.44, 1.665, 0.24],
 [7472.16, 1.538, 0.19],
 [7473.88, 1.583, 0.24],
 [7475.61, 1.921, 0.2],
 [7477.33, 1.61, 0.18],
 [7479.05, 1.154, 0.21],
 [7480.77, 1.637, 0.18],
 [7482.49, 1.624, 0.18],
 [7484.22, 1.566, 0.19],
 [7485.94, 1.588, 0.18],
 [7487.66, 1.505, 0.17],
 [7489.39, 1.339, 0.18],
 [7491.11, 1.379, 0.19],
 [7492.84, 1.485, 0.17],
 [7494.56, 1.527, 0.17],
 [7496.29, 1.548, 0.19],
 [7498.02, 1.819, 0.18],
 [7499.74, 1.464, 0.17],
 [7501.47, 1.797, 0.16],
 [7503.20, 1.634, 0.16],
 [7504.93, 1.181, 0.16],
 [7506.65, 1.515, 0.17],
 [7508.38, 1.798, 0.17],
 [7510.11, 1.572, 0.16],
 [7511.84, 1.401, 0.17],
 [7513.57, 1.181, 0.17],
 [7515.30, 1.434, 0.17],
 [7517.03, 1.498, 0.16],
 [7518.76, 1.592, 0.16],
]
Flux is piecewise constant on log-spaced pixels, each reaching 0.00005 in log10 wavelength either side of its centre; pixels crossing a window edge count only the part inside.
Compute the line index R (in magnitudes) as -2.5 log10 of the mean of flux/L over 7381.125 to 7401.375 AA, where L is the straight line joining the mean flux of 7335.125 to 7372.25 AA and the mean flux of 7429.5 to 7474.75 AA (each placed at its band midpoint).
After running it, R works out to 0.10 mag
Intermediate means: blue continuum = 1.5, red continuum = 1.63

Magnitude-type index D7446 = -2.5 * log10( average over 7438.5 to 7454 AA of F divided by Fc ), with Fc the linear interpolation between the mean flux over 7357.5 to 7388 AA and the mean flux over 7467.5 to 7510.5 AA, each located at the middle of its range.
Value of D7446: -0.10 mag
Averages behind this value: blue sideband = 1.55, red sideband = 1.57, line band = 1.72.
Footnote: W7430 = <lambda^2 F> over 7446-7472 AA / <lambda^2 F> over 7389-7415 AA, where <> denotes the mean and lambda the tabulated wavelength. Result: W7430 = 1.19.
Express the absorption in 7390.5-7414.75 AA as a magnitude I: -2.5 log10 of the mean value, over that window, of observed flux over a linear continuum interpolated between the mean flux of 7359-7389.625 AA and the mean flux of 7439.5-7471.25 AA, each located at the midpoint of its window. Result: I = 0.12 mag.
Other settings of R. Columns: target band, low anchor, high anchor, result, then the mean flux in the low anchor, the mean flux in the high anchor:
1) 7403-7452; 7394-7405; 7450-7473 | -0.093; 1.39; 1.57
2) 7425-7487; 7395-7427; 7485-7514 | -0.088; 1.48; 1.52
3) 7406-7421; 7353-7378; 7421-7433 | 0.076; 1.52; 1.64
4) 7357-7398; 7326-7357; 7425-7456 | 0.058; 1.48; 1.72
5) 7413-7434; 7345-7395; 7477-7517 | -0.073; 1.48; 1.51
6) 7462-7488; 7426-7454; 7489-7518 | 0.004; 1.72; 1.51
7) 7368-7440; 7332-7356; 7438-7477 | 0.016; 1.46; 1.61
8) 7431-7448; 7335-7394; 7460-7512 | -0.062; 1.49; 1.56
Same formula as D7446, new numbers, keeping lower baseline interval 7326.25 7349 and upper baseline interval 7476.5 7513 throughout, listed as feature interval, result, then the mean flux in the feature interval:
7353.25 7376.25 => -0.01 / 1.53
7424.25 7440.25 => -0.08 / 1.63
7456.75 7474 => 0.02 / 1.5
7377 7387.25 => -0.03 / 1.56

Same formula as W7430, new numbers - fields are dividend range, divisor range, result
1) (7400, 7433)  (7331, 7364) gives 1.09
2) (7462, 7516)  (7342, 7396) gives 1.09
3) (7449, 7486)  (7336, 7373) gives 1.10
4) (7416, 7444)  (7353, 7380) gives 1.07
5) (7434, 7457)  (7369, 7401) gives 1.17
